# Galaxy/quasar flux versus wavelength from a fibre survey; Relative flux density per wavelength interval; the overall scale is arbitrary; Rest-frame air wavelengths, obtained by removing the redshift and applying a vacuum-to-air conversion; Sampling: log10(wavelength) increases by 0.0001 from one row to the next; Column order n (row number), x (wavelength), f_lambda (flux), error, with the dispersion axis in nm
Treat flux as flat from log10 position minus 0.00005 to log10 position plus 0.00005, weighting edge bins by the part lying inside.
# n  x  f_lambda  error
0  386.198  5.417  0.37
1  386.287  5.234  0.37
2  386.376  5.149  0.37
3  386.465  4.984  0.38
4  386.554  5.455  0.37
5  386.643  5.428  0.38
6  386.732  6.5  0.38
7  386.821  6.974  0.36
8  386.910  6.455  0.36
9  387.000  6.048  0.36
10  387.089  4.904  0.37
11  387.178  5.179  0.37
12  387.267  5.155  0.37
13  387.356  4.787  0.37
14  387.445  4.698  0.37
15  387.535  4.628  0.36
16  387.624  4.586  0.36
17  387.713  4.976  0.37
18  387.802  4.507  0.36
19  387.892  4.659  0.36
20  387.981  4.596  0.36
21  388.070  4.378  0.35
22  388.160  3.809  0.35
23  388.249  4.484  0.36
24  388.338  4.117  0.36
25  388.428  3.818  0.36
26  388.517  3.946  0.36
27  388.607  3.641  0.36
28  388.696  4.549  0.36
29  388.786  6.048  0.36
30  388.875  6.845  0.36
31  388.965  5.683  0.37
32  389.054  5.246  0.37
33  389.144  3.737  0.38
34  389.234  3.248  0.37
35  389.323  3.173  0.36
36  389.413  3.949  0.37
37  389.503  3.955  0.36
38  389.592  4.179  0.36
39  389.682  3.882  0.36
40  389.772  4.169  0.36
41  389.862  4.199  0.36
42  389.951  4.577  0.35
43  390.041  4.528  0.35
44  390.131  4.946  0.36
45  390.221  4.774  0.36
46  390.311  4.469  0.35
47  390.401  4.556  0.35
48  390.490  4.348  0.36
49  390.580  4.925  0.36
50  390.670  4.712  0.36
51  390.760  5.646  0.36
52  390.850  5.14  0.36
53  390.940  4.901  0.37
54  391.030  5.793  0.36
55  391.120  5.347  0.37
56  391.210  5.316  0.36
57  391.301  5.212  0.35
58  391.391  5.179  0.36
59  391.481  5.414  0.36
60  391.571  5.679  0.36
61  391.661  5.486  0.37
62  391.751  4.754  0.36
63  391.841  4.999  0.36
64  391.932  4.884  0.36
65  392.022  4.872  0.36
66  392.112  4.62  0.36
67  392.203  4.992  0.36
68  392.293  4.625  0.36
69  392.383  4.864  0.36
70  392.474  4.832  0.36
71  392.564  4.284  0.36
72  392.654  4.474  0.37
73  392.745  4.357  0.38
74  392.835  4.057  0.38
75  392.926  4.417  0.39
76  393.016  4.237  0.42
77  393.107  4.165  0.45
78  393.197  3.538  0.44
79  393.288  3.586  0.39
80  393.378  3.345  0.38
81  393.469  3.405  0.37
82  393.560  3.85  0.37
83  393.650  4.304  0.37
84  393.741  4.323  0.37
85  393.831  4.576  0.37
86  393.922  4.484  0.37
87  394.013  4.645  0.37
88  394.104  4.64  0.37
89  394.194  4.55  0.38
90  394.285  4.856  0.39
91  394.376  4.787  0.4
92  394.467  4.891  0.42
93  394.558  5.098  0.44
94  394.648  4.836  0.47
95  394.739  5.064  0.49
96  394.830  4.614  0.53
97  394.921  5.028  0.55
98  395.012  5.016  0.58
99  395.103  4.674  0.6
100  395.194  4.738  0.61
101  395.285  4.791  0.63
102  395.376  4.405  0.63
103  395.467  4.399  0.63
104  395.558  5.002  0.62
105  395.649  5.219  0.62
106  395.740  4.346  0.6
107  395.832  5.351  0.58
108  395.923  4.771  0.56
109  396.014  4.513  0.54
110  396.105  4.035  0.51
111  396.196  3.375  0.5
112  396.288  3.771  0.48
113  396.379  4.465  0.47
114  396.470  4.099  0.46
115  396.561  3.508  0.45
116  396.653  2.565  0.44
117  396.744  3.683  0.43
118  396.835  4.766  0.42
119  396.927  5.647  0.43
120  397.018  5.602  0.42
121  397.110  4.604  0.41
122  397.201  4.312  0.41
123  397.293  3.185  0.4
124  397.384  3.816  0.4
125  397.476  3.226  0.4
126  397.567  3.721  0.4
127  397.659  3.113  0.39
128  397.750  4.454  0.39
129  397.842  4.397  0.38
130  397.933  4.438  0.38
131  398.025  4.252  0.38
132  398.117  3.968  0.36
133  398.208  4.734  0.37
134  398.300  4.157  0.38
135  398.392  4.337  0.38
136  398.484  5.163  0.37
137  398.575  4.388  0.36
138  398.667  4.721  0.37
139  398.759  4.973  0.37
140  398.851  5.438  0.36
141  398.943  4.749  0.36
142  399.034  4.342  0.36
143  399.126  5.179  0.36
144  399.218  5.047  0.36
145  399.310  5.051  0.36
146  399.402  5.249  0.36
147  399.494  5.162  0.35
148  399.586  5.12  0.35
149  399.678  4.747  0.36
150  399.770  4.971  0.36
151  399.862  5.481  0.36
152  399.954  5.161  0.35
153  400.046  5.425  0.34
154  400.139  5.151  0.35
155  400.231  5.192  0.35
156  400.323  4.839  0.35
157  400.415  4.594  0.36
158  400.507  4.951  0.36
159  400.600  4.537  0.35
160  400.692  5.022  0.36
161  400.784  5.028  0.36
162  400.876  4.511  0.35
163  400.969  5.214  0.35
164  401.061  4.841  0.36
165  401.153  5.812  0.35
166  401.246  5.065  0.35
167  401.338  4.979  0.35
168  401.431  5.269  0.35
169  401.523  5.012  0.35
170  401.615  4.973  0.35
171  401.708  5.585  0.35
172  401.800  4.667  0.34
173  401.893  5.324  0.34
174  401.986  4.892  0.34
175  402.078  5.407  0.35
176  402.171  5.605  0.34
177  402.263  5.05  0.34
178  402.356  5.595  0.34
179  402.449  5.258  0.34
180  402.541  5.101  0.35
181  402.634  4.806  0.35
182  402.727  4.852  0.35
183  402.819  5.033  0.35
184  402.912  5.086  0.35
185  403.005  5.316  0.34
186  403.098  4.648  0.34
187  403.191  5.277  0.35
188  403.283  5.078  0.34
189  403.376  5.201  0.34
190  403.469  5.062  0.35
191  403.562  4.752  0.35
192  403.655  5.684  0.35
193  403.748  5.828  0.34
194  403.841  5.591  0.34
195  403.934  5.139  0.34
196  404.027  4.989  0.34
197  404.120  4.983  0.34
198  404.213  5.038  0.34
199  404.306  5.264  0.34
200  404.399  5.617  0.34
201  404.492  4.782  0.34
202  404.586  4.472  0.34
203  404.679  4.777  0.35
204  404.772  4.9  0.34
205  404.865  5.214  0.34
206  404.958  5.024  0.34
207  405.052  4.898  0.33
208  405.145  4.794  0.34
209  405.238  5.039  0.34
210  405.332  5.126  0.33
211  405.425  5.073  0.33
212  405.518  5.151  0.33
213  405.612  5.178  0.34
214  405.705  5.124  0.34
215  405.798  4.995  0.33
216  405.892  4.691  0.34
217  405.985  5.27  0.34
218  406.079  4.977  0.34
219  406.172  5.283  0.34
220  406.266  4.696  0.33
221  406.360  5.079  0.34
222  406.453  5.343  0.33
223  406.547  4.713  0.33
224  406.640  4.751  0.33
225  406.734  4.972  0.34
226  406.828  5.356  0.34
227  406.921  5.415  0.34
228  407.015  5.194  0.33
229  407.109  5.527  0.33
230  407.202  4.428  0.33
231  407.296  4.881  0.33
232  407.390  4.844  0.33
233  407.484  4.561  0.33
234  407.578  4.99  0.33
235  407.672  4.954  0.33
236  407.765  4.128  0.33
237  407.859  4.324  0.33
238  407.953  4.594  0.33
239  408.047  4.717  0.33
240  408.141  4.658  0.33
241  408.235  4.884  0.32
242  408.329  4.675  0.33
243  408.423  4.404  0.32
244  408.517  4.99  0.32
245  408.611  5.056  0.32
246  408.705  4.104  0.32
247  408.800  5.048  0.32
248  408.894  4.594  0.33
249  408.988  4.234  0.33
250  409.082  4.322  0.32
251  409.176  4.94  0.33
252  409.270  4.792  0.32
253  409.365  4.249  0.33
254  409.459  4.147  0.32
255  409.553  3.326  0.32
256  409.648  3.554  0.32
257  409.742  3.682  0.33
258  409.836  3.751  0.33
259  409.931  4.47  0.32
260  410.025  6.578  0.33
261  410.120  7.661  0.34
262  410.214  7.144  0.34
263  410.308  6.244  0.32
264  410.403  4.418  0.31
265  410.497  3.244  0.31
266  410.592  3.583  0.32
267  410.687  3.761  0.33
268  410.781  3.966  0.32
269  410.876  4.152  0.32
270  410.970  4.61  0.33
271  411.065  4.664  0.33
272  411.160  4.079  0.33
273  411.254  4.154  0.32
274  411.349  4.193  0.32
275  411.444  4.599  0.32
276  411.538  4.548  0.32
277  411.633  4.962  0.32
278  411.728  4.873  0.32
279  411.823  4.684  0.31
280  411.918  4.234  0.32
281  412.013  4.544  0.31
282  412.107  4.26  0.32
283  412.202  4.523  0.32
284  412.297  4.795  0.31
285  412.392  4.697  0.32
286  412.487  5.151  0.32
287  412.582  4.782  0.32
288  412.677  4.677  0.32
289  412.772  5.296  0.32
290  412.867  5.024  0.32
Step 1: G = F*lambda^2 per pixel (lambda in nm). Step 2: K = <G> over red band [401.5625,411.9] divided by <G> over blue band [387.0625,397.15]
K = 1.1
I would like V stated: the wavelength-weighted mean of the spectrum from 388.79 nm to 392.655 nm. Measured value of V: 4.8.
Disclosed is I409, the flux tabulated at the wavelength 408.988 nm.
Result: 4.234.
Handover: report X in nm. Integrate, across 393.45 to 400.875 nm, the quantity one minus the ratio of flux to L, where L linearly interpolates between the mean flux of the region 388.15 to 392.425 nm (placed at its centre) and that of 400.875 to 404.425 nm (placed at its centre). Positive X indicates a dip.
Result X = 0.58 nm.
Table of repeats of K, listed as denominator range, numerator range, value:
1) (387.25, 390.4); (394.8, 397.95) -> 1.00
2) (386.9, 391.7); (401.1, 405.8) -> 1.16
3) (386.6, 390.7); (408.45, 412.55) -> 1.09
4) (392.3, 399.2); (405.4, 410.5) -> 1.17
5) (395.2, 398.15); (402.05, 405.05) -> 1.25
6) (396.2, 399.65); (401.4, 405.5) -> 1.19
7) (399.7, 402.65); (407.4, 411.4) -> 0.94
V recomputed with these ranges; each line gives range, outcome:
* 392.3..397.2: 4.44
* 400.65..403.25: 5.12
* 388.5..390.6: 4.48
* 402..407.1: 5.1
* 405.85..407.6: 5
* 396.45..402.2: 4.72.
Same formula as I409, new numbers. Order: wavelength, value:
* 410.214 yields 7.144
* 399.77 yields 4.971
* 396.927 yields 5.647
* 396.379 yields 4.465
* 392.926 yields 4.417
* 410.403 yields 4.418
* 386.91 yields 6.455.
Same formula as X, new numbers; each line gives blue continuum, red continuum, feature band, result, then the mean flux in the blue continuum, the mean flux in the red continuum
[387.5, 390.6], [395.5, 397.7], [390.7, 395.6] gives -0.44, 4.46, 4.2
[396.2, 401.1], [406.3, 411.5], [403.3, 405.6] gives -0.23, 4.58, 4.69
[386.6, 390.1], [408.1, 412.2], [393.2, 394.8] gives 0.10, 4.72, 4.58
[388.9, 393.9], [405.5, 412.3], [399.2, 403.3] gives -0.39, 4.57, 4.72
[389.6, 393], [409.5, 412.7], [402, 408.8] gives -0.50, 4.8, 4.6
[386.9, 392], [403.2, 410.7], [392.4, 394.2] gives 0.22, 4.76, 4.89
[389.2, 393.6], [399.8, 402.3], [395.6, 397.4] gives 0.20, 4.55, 5.1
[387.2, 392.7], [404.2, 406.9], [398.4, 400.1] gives -0.04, 4.7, 5.02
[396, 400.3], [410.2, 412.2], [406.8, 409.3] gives -0.15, 4.5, 4.48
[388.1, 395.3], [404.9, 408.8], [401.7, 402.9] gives -0.08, 4.61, 4.9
